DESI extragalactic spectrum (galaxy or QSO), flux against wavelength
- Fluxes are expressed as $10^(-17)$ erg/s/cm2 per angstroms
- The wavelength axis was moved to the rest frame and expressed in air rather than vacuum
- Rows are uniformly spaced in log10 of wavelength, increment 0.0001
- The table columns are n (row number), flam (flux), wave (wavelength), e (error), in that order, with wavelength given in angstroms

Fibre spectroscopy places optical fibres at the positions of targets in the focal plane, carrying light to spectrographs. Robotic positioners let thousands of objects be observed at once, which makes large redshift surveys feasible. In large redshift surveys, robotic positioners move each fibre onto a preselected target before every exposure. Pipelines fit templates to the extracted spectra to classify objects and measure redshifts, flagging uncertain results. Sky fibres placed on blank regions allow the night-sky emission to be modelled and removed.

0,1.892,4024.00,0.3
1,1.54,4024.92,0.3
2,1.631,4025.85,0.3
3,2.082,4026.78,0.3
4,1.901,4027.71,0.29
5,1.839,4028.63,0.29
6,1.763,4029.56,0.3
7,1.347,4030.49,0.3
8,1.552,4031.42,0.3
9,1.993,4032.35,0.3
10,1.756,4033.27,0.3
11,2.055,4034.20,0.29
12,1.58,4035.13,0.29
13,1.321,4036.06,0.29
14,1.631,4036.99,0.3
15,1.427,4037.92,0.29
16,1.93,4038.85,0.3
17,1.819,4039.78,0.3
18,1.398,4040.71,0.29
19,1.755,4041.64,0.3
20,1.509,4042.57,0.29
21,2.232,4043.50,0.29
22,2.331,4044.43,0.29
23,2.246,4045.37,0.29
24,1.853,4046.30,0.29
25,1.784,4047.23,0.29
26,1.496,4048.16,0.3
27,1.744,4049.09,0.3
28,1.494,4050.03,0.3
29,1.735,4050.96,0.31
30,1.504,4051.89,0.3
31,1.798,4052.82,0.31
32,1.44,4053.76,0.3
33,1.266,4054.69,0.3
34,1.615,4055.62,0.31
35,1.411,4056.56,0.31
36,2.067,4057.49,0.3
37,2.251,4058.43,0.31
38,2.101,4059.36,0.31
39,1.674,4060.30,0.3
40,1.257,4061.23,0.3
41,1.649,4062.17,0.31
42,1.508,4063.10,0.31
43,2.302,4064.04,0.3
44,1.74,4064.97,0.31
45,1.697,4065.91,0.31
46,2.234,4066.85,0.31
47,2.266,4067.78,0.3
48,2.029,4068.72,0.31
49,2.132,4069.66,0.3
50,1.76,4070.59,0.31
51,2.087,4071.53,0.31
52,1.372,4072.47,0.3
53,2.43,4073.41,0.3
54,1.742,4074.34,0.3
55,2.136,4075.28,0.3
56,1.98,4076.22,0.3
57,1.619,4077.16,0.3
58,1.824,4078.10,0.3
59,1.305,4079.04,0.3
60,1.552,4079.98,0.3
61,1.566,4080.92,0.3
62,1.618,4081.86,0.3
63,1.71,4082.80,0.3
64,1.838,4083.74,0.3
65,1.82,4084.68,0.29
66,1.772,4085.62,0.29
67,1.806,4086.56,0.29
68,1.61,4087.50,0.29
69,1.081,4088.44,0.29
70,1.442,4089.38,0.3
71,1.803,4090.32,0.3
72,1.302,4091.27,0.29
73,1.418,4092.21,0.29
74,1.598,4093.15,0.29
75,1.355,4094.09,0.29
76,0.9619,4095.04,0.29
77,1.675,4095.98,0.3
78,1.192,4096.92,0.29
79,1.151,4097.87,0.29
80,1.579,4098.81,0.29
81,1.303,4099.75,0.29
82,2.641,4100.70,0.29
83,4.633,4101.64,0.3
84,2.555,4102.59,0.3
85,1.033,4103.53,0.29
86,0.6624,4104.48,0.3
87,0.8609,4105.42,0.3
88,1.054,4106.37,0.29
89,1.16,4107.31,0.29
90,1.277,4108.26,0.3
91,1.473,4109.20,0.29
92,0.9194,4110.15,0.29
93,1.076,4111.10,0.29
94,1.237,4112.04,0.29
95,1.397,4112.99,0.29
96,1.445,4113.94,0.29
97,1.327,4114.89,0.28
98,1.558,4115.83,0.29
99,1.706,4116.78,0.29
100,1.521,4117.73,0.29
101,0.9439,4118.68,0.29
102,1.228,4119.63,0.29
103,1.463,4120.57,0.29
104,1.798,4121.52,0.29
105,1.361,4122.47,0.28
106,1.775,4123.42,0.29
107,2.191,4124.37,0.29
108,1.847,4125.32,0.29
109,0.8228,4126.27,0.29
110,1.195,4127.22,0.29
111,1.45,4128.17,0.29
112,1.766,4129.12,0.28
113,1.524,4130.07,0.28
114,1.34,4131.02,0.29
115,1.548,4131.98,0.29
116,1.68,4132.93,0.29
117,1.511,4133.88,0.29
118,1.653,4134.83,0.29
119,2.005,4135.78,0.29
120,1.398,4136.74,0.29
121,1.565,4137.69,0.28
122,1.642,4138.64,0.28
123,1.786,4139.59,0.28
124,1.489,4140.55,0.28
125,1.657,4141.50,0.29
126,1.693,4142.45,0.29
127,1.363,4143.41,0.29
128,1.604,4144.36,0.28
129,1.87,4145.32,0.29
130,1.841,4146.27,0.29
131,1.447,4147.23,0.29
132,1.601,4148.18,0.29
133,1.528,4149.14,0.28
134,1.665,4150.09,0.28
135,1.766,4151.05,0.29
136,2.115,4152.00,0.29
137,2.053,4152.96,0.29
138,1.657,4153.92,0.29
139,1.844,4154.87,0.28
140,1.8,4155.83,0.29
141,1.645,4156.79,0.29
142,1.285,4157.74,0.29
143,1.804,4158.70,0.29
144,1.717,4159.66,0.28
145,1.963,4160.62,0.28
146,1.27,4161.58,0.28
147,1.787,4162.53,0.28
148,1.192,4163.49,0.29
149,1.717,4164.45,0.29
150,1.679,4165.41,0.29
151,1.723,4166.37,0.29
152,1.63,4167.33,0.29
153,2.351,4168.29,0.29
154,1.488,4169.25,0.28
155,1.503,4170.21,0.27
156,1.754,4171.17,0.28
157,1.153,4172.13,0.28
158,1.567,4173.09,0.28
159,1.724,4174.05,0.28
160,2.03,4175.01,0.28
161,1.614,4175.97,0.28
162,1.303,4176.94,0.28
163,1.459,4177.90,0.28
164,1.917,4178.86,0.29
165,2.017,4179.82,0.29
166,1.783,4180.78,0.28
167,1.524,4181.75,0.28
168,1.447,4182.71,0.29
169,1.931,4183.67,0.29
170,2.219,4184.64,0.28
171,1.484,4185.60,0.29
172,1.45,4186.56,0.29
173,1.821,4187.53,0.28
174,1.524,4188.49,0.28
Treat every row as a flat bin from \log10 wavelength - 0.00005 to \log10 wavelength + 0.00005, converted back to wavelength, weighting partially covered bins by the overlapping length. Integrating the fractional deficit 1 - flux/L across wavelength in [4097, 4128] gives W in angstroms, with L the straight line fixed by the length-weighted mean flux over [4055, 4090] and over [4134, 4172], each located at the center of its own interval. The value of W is 4.08 angstroms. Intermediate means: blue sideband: 1.78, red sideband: 1.67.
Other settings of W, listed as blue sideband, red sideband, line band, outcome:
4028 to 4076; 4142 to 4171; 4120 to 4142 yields 1.6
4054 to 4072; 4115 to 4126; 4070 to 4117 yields 2.9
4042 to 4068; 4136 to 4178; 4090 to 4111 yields 2.6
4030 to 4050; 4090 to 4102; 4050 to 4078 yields -1.4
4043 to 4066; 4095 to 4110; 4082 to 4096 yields 0.8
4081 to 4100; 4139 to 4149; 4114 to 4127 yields 0.7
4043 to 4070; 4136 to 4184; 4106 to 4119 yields 3.3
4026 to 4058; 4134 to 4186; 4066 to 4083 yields -1.4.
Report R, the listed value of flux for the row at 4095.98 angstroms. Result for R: 1.675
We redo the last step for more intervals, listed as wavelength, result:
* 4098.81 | 1.579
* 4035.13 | 1.58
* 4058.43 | 2.251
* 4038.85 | 1.93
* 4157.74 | 1.285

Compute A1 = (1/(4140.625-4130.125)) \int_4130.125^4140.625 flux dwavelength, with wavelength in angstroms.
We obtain 1.6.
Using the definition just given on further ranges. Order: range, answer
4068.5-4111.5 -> 1.63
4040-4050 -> 1.82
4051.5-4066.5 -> 1.71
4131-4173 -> 1.66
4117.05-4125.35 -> 1.56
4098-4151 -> 1.56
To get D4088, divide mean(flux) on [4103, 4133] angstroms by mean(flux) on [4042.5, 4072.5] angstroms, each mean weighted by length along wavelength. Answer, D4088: 0.8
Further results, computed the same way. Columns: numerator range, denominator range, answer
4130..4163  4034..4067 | 0.96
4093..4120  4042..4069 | 0.81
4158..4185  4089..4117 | 1.13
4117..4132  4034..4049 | 0.84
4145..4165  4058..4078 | 0.89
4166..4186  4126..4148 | 1.08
